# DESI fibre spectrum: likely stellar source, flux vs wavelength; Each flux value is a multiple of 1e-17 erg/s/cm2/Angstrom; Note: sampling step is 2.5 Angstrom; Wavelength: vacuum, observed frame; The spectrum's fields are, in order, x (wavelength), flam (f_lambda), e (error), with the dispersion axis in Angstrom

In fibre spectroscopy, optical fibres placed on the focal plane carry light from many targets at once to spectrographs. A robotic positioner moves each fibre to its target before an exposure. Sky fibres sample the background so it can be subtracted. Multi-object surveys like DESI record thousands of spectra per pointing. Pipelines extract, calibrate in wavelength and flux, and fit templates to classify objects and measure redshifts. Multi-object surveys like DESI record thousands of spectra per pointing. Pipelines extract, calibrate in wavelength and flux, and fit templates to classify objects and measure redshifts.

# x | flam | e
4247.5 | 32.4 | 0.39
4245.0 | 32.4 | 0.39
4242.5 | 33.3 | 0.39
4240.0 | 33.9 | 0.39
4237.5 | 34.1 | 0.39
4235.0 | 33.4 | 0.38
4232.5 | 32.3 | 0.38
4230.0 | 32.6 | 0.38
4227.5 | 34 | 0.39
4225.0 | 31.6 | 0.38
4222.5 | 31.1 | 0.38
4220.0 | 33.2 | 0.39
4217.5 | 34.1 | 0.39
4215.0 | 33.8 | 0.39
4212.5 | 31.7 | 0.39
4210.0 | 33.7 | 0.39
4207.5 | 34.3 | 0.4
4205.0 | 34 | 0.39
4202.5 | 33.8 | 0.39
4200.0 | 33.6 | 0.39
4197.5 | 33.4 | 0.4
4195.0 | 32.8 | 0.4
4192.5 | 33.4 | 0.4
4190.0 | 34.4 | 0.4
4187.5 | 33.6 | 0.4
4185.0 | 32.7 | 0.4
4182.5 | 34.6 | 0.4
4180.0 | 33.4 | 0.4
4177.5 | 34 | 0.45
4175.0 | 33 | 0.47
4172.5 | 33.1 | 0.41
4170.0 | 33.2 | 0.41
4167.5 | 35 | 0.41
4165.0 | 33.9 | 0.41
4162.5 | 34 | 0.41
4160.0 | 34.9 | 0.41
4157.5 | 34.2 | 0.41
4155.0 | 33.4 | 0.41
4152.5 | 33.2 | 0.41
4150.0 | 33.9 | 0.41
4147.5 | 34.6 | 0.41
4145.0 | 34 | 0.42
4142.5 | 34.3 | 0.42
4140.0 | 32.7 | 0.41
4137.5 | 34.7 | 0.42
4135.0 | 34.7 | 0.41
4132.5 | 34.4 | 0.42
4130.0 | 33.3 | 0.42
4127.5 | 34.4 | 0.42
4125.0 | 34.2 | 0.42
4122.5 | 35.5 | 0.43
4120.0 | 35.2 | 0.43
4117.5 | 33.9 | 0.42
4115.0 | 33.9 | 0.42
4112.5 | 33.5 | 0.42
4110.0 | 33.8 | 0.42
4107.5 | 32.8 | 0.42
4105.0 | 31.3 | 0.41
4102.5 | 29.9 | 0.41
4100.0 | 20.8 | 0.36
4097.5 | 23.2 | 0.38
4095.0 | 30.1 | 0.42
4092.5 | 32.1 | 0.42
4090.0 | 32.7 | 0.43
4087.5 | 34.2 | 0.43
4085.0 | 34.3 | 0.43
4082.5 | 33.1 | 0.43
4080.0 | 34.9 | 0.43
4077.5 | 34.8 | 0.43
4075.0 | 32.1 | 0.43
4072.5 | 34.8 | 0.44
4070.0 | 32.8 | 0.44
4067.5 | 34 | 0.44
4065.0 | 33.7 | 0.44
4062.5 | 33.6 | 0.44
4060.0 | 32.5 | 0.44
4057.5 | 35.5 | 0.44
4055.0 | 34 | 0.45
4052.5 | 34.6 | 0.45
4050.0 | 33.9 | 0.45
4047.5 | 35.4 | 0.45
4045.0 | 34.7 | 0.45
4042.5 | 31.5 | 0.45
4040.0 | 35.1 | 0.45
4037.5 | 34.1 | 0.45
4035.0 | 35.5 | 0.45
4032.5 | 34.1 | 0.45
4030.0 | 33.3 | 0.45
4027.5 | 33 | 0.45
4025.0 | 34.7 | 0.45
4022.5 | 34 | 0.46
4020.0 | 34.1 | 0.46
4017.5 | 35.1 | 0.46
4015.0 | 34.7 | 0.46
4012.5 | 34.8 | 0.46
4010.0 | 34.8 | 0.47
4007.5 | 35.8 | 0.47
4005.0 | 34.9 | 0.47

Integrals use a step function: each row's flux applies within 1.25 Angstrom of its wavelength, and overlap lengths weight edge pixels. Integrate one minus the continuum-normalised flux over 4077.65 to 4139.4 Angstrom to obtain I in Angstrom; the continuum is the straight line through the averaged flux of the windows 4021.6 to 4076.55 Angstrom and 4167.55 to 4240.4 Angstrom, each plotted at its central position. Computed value 2.1 Angstrom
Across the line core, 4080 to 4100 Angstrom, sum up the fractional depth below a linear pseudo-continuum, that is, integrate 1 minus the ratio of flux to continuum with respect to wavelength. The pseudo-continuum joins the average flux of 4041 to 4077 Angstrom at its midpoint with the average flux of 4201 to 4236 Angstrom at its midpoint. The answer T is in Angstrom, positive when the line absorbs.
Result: 1.6 Angstrom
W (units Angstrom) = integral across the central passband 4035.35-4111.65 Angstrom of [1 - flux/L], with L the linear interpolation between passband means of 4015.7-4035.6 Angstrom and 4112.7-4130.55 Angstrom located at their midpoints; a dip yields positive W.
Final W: 3.5 Angstrom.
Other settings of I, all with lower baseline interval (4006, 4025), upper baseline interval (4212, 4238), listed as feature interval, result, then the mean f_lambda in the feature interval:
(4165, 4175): -0.1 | 33.7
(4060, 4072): 0.3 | 33.5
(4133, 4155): -0.2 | 34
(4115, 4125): -0.2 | 34.7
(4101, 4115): 0.7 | 32.2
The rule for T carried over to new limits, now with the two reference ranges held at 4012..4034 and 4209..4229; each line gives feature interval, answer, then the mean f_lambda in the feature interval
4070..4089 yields -0.06 Angstrom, 33.9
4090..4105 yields 2.53 Angstrom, 28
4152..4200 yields -0.76 Angstrom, 33.7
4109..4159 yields -0.96 Angstrom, 34.1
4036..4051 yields -0.04 Angstrom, 34.1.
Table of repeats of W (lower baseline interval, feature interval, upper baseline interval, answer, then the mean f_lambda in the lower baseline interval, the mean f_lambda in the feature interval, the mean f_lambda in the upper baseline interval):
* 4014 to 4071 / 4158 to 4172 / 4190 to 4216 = -0.21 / 34.1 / 34.1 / 33.5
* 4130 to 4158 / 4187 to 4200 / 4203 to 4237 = -0.05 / 34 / 33.5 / 33.1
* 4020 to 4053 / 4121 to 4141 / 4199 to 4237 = -0.38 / 34.1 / 34.3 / 33.2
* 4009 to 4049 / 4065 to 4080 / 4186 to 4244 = 0.12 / 34.3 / 33.8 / 33.3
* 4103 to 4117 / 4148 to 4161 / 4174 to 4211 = -0.24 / 32.9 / 33.9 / 33.7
